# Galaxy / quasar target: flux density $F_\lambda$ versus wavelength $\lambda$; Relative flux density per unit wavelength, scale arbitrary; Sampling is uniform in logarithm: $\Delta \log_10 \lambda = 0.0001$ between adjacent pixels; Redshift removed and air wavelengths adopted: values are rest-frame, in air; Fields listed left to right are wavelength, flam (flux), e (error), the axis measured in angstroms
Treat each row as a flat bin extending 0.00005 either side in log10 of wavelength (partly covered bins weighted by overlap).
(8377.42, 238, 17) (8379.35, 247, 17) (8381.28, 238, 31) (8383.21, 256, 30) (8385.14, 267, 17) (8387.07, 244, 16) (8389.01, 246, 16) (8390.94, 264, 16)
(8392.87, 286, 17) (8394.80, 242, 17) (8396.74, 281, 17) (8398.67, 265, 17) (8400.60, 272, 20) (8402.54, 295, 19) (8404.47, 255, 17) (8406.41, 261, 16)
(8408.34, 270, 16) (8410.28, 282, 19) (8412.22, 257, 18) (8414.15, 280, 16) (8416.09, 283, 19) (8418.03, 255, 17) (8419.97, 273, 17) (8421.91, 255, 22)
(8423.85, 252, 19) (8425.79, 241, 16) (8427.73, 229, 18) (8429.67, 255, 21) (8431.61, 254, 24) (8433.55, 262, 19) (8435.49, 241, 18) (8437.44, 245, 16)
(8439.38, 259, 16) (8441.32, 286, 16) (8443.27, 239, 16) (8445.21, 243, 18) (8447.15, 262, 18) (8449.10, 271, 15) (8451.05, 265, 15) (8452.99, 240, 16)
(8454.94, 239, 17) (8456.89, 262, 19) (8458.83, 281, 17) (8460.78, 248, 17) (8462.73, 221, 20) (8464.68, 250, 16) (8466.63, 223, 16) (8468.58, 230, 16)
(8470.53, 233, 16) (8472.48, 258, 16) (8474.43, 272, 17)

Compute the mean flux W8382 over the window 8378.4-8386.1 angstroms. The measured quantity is 252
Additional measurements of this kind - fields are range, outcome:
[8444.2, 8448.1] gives 253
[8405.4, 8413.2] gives 268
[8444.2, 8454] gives 256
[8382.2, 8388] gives 256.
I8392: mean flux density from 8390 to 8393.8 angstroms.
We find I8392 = 275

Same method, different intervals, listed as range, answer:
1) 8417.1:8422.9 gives 261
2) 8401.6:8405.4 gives 275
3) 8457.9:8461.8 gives 264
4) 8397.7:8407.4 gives 270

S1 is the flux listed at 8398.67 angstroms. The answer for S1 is 265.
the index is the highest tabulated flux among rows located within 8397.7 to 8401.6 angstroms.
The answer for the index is 272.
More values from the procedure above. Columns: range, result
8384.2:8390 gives 267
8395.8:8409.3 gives 295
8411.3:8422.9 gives 283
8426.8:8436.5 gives 262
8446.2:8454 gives 271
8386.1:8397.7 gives 286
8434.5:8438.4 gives 245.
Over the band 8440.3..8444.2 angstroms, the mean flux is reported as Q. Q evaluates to 263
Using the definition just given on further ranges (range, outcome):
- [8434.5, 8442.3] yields 258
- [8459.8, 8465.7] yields 239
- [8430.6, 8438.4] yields 250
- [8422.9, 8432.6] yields 246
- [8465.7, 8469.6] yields 227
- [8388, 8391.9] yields 254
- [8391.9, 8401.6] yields 269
